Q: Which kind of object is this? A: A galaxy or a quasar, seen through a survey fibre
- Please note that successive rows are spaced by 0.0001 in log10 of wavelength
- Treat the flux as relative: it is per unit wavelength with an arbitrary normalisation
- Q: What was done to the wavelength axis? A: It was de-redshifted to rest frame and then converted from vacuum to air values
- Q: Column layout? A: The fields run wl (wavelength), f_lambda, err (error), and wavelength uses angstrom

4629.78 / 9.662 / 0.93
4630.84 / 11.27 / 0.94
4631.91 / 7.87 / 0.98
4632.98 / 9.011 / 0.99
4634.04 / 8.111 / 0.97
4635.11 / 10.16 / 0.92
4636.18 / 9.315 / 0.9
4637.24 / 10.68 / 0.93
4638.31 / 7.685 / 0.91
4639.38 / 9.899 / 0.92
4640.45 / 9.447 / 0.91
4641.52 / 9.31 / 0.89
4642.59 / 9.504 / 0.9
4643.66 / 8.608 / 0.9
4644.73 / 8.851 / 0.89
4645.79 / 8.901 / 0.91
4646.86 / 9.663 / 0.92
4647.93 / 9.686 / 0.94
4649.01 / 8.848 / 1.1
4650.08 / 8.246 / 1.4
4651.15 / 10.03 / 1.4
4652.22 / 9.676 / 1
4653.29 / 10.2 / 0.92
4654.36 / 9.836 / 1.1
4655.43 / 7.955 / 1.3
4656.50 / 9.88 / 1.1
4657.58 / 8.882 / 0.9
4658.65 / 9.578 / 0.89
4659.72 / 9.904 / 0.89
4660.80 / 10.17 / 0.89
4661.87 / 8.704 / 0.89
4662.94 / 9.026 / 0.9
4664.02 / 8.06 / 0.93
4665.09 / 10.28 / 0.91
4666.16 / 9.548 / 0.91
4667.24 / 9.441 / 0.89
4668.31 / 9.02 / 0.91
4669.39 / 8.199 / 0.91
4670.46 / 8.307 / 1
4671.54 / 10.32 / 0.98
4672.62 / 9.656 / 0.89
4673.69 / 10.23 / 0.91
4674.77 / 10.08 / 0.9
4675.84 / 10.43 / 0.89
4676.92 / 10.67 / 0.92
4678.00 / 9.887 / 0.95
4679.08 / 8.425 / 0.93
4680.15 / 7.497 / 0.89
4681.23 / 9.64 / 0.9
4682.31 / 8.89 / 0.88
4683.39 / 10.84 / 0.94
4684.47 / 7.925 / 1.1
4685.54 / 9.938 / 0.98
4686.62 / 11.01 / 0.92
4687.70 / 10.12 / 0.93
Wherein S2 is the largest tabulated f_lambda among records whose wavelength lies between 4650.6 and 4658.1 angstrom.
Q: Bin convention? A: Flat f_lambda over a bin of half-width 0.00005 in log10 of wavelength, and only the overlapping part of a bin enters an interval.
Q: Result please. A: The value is 10.2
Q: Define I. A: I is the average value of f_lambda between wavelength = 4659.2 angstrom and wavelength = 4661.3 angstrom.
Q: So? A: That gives 10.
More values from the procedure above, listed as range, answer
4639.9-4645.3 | 9.15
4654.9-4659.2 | 9.08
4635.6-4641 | 9.41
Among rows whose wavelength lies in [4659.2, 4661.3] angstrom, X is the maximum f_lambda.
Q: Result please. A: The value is 10.17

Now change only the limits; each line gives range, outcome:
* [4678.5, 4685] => 10.84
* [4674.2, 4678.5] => 10.67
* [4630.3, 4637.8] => 11.27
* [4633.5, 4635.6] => 10.16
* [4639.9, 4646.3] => 9.504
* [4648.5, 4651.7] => 10.03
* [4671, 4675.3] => 10.32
